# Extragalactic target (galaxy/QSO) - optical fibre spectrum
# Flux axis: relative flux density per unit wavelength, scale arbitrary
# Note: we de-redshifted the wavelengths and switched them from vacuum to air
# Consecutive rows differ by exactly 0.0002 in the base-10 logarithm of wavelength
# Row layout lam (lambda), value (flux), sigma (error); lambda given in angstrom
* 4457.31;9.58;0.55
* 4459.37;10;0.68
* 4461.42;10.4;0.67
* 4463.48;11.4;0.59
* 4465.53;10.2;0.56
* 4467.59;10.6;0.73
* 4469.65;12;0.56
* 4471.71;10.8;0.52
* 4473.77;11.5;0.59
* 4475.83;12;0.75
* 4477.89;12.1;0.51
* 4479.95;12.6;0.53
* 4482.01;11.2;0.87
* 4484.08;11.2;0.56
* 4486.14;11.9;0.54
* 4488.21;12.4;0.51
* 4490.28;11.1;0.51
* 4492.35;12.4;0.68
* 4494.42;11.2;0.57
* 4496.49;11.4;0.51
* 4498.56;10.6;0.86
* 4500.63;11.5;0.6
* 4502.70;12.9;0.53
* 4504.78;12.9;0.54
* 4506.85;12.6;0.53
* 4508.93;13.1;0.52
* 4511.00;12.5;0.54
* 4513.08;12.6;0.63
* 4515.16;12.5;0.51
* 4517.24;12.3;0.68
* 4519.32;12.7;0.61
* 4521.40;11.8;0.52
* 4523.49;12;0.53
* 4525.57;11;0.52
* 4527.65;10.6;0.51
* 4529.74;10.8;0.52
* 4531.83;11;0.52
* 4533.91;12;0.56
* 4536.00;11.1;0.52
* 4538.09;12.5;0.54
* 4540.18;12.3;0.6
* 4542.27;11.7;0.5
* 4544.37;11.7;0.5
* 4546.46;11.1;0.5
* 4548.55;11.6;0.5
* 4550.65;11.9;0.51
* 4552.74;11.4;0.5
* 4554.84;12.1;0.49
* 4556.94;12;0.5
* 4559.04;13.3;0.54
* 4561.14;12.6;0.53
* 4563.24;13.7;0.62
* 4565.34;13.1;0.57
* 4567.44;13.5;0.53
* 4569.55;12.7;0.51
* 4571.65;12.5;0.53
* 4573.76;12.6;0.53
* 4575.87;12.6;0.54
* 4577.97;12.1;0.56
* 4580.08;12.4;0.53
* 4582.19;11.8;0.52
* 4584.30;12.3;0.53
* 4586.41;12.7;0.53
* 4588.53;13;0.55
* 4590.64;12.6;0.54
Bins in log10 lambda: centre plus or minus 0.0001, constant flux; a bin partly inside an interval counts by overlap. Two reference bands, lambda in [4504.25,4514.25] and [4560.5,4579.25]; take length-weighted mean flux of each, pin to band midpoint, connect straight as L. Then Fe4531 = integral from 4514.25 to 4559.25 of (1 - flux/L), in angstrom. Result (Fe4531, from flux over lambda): 3.57 angstrom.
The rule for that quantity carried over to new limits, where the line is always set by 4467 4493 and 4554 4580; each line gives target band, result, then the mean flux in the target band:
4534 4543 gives 0.3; 11.9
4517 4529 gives 0.5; 11.7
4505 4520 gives -0.7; 12.6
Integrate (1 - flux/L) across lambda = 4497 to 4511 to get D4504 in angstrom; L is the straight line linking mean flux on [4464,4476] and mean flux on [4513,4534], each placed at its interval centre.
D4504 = -0.9 angstrom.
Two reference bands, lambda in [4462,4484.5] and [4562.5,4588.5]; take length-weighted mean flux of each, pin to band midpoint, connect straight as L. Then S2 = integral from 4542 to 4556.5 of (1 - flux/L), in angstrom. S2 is 0.8 angstrom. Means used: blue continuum 11.4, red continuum 12.7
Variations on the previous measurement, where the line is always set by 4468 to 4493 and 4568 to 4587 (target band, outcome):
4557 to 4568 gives -0.7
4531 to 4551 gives 0.8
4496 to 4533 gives 0.1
